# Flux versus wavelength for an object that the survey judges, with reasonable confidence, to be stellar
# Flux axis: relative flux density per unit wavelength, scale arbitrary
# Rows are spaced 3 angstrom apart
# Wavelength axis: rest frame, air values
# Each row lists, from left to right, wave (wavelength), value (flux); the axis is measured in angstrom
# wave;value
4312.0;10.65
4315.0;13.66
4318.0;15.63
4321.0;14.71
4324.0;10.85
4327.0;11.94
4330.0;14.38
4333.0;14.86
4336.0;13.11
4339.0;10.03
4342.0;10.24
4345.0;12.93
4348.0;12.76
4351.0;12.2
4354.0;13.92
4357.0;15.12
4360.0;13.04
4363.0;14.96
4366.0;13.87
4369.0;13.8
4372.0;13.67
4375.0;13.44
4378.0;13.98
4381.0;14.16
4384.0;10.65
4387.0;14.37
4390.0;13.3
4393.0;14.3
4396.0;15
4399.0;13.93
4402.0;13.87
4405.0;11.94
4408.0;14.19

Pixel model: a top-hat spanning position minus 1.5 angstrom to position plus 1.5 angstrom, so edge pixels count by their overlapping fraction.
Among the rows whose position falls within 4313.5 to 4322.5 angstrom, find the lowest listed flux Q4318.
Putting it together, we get 13.66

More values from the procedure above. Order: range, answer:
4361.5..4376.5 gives 13.44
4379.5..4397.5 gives 10.65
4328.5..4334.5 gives 14.38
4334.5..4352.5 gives 10.03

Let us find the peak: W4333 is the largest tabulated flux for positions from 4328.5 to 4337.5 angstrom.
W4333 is 14.86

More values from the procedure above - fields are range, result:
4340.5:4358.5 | 15.12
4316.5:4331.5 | 15.63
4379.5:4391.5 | 14.37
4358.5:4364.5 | 14.96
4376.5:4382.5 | 14.16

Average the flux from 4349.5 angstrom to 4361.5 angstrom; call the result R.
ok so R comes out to 13.6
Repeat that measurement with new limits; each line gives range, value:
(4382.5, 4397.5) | 13.5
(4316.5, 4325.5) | 13.7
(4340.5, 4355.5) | 12.4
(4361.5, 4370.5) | 14.2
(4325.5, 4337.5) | 13.6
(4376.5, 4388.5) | 13.3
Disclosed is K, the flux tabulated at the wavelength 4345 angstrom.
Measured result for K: 12.93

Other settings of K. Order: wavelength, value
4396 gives 15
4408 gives 14.19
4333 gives 14.86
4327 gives 11.94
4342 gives 10.24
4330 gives 14.38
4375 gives 13.44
